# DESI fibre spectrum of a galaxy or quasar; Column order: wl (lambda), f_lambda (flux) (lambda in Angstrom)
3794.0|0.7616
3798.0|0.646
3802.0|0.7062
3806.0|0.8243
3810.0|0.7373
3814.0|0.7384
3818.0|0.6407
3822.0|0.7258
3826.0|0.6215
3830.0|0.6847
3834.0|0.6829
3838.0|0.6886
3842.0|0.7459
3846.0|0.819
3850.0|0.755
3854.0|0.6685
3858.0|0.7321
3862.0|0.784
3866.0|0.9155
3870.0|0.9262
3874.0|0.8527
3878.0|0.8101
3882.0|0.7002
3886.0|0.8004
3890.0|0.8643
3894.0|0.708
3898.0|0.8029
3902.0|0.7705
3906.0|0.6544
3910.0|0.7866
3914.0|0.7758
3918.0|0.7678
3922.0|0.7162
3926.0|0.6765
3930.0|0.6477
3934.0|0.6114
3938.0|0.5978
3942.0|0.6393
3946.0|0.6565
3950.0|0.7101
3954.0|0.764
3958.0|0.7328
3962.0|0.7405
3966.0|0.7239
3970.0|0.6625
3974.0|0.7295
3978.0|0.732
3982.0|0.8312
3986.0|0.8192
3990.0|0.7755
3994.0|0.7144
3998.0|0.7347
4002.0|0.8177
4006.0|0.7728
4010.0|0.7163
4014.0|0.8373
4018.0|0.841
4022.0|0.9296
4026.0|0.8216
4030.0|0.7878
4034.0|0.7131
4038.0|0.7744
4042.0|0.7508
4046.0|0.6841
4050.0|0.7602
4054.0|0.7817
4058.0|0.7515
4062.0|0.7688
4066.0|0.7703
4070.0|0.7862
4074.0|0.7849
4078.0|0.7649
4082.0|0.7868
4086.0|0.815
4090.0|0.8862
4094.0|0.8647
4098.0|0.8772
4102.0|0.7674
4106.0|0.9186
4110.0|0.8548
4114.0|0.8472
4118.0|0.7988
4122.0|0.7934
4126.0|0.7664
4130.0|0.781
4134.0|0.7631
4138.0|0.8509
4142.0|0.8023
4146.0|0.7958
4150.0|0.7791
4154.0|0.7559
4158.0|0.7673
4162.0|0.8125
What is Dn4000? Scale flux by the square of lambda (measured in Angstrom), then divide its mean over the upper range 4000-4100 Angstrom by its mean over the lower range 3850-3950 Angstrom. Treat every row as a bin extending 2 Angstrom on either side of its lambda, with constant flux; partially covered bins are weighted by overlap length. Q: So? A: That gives 1.2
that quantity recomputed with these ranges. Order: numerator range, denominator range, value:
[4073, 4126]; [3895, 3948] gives 1.29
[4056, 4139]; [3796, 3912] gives 1.22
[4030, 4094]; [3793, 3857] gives 1.22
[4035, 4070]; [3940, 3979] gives 1.12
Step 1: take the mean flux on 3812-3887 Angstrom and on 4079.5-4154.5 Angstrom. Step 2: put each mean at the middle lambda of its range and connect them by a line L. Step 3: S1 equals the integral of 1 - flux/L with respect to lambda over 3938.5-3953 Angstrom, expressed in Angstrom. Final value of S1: 2.0 Angstrom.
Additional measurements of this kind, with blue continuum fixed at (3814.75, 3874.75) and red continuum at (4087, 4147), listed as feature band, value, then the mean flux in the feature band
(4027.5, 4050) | 1.6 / 0.745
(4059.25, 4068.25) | 0.5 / 0.769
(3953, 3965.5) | 0.6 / 0.742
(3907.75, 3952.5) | 4.7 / 0.69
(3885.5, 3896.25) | -0.4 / 0.79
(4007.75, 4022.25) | -0.4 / 0.818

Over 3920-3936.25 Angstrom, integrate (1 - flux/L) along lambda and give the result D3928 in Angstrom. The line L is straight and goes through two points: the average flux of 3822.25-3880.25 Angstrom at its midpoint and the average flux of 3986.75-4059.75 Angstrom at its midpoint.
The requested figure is 2.3 Angstrom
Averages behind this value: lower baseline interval 0.762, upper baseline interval 0.777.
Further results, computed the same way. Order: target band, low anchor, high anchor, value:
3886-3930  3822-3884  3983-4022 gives 1.1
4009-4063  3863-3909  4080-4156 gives 1.9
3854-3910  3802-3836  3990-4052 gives -4.7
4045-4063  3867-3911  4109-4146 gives 1.1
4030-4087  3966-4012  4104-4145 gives 1.6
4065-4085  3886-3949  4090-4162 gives 0.2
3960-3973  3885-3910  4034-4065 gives 0.8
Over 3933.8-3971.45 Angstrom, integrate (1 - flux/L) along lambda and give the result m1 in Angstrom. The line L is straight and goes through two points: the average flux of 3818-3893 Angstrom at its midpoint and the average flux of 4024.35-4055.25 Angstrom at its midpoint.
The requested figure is 3.6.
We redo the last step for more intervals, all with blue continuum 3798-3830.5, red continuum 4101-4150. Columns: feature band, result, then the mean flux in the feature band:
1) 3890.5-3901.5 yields -0.57 Angstrom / 0.772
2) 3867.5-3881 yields -2.34 Angstrom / 0.853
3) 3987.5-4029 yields -1.29 Angstrom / 0.796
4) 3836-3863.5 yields -0.85 Angstrom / 0.741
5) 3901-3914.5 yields -0.06 Angstrom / 0.742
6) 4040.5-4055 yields 0.81 Angstrom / 0.741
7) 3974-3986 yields -0.26 Angstrom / 0.779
